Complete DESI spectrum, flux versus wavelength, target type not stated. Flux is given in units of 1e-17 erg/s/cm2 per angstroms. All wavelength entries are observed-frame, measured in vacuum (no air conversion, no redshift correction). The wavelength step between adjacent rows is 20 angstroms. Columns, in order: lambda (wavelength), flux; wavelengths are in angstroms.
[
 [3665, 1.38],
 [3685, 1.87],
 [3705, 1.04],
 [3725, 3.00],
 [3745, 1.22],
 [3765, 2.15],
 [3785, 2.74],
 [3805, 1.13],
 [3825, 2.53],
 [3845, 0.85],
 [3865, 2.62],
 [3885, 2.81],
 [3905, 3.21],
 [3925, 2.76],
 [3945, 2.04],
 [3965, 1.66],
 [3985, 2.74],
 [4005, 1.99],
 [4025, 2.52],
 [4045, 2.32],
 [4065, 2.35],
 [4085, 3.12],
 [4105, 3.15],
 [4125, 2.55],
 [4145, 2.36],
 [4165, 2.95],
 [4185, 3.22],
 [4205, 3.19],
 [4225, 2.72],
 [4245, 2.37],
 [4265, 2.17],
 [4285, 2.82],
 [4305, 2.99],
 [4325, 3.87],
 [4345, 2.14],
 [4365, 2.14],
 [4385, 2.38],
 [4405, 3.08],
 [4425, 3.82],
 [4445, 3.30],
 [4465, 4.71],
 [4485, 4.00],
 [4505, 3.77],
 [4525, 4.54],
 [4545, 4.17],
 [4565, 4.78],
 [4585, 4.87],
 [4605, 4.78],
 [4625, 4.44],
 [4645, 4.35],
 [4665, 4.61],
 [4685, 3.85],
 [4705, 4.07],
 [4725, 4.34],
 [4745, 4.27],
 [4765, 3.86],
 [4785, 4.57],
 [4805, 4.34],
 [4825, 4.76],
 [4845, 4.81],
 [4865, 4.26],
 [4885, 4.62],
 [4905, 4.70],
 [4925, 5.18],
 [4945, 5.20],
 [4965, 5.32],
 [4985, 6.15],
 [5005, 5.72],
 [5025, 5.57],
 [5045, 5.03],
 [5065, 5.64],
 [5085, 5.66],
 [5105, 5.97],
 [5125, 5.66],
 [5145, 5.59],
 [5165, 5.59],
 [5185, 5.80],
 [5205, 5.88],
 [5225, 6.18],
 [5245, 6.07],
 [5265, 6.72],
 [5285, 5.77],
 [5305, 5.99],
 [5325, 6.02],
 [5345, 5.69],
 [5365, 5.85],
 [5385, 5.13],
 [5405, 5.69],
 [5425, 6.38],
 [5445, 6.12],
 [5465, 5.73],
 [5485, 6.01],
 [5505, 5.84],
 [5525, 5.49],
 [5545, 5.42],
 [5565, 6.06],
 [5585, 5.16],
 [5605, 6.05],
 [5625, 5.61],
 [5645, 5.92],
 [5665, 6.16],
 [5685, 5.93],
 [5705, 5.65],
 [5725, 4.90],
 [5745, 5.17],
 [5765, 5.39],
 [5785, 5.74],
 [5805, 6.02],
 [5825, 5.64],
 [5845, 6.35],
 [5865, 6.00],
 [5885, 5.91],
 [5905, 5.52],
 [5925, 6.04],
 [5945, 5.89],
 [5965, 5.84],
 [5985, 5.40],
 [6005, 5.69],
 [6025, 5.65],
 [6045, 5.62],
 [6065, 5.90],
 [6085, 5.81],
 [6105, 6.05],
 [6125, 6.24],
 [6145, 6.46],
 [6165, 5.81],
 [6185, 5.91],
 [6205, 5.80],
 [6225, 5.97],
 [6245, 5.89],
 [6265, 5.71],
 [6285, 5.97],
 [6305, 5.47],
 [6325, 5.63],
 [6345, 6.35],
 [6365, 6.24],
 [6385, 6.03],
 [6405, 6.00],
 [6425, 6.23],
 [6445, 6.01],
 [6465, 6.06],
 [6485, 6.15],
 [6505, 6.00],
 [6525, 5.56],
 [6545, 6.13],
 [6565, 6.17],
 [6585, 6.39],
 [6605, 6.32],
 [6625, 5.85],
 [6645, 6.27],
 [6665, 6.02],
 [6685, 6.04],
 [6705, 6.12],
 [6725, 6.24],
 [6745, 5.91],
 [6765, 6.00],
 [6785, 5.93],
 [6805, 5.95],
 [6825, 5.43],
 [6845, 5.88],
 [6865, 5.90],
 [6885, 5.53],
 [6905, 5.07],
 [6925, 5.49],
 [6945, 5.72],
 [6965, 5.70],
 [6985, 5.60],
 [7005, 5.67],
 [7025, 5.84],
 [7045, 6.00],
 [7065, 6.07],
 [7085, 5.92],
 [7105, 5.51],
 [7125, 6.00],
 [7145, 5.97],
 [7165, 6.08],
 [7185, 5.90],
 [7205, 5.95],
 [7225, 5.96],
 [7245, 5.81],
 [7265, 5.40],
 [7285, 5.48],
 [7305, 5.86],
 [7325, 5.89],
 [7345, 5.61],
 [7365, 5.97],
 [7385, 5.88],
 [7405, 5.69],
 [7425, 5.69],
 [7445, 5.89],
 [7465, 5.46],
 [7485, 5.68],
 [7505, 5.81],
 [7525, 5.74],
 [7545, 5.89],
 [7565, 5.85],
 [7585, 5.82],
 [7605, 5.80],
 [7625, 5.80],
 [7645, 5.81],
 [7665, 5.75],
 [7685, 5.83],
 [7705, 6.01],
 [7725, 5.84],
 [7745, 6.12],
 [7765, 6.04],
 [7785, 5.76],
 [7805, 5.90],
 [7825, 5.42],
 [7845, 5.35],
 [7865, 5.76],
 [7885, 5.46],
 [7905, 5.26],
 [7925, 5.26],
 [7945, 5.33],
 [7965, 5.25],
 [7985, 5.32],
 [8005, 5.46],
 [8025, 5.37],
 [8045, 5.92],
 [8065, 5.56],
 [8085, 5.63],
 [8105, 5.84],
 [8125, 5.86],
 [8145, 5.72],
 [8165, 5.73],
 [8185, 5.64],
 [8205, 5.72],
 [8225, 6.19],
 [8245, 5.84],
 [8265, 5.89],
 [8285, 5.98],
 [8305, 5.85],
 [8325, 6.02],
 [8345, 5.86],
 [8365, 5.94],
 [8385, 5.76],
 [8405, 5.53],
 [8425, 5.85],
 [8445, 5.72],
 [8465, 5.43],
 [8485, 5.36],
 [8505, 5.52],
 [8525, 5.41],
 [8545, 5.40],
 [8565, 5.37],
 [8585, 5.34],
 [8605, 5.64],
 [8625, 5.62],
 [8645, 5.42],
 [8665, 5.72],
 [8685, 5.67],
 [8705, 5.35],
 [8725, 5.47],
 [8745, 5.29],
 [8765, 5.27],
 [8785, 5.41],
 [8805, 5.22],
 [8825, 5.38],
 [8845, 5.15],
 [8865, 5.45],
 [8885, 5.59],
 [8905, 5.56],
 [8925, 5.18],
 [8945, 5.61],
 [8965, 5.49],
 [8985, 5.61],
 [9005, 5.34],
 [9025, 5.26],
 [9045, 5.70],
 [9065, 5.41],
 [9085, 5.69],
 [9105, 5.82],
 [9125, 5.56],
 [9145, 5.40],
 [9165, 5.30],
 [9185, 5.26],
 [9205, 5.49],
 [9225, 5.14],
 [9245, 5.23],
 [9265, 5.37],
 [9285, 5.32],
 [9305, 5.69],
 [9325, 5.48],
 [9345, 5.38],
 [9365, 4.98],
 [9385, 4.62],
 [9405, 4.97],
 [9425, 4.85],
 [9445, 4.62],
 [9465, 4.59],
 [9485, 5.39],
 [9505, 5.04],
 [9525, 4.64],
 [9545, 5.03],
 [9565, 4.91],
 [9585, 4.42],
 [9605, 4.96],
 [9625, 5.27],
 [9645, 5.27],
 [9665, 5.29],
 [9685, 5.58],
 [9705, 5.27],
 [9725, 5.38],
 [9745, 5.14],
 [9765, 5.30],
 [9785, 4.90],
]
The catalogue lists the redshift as 0.107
